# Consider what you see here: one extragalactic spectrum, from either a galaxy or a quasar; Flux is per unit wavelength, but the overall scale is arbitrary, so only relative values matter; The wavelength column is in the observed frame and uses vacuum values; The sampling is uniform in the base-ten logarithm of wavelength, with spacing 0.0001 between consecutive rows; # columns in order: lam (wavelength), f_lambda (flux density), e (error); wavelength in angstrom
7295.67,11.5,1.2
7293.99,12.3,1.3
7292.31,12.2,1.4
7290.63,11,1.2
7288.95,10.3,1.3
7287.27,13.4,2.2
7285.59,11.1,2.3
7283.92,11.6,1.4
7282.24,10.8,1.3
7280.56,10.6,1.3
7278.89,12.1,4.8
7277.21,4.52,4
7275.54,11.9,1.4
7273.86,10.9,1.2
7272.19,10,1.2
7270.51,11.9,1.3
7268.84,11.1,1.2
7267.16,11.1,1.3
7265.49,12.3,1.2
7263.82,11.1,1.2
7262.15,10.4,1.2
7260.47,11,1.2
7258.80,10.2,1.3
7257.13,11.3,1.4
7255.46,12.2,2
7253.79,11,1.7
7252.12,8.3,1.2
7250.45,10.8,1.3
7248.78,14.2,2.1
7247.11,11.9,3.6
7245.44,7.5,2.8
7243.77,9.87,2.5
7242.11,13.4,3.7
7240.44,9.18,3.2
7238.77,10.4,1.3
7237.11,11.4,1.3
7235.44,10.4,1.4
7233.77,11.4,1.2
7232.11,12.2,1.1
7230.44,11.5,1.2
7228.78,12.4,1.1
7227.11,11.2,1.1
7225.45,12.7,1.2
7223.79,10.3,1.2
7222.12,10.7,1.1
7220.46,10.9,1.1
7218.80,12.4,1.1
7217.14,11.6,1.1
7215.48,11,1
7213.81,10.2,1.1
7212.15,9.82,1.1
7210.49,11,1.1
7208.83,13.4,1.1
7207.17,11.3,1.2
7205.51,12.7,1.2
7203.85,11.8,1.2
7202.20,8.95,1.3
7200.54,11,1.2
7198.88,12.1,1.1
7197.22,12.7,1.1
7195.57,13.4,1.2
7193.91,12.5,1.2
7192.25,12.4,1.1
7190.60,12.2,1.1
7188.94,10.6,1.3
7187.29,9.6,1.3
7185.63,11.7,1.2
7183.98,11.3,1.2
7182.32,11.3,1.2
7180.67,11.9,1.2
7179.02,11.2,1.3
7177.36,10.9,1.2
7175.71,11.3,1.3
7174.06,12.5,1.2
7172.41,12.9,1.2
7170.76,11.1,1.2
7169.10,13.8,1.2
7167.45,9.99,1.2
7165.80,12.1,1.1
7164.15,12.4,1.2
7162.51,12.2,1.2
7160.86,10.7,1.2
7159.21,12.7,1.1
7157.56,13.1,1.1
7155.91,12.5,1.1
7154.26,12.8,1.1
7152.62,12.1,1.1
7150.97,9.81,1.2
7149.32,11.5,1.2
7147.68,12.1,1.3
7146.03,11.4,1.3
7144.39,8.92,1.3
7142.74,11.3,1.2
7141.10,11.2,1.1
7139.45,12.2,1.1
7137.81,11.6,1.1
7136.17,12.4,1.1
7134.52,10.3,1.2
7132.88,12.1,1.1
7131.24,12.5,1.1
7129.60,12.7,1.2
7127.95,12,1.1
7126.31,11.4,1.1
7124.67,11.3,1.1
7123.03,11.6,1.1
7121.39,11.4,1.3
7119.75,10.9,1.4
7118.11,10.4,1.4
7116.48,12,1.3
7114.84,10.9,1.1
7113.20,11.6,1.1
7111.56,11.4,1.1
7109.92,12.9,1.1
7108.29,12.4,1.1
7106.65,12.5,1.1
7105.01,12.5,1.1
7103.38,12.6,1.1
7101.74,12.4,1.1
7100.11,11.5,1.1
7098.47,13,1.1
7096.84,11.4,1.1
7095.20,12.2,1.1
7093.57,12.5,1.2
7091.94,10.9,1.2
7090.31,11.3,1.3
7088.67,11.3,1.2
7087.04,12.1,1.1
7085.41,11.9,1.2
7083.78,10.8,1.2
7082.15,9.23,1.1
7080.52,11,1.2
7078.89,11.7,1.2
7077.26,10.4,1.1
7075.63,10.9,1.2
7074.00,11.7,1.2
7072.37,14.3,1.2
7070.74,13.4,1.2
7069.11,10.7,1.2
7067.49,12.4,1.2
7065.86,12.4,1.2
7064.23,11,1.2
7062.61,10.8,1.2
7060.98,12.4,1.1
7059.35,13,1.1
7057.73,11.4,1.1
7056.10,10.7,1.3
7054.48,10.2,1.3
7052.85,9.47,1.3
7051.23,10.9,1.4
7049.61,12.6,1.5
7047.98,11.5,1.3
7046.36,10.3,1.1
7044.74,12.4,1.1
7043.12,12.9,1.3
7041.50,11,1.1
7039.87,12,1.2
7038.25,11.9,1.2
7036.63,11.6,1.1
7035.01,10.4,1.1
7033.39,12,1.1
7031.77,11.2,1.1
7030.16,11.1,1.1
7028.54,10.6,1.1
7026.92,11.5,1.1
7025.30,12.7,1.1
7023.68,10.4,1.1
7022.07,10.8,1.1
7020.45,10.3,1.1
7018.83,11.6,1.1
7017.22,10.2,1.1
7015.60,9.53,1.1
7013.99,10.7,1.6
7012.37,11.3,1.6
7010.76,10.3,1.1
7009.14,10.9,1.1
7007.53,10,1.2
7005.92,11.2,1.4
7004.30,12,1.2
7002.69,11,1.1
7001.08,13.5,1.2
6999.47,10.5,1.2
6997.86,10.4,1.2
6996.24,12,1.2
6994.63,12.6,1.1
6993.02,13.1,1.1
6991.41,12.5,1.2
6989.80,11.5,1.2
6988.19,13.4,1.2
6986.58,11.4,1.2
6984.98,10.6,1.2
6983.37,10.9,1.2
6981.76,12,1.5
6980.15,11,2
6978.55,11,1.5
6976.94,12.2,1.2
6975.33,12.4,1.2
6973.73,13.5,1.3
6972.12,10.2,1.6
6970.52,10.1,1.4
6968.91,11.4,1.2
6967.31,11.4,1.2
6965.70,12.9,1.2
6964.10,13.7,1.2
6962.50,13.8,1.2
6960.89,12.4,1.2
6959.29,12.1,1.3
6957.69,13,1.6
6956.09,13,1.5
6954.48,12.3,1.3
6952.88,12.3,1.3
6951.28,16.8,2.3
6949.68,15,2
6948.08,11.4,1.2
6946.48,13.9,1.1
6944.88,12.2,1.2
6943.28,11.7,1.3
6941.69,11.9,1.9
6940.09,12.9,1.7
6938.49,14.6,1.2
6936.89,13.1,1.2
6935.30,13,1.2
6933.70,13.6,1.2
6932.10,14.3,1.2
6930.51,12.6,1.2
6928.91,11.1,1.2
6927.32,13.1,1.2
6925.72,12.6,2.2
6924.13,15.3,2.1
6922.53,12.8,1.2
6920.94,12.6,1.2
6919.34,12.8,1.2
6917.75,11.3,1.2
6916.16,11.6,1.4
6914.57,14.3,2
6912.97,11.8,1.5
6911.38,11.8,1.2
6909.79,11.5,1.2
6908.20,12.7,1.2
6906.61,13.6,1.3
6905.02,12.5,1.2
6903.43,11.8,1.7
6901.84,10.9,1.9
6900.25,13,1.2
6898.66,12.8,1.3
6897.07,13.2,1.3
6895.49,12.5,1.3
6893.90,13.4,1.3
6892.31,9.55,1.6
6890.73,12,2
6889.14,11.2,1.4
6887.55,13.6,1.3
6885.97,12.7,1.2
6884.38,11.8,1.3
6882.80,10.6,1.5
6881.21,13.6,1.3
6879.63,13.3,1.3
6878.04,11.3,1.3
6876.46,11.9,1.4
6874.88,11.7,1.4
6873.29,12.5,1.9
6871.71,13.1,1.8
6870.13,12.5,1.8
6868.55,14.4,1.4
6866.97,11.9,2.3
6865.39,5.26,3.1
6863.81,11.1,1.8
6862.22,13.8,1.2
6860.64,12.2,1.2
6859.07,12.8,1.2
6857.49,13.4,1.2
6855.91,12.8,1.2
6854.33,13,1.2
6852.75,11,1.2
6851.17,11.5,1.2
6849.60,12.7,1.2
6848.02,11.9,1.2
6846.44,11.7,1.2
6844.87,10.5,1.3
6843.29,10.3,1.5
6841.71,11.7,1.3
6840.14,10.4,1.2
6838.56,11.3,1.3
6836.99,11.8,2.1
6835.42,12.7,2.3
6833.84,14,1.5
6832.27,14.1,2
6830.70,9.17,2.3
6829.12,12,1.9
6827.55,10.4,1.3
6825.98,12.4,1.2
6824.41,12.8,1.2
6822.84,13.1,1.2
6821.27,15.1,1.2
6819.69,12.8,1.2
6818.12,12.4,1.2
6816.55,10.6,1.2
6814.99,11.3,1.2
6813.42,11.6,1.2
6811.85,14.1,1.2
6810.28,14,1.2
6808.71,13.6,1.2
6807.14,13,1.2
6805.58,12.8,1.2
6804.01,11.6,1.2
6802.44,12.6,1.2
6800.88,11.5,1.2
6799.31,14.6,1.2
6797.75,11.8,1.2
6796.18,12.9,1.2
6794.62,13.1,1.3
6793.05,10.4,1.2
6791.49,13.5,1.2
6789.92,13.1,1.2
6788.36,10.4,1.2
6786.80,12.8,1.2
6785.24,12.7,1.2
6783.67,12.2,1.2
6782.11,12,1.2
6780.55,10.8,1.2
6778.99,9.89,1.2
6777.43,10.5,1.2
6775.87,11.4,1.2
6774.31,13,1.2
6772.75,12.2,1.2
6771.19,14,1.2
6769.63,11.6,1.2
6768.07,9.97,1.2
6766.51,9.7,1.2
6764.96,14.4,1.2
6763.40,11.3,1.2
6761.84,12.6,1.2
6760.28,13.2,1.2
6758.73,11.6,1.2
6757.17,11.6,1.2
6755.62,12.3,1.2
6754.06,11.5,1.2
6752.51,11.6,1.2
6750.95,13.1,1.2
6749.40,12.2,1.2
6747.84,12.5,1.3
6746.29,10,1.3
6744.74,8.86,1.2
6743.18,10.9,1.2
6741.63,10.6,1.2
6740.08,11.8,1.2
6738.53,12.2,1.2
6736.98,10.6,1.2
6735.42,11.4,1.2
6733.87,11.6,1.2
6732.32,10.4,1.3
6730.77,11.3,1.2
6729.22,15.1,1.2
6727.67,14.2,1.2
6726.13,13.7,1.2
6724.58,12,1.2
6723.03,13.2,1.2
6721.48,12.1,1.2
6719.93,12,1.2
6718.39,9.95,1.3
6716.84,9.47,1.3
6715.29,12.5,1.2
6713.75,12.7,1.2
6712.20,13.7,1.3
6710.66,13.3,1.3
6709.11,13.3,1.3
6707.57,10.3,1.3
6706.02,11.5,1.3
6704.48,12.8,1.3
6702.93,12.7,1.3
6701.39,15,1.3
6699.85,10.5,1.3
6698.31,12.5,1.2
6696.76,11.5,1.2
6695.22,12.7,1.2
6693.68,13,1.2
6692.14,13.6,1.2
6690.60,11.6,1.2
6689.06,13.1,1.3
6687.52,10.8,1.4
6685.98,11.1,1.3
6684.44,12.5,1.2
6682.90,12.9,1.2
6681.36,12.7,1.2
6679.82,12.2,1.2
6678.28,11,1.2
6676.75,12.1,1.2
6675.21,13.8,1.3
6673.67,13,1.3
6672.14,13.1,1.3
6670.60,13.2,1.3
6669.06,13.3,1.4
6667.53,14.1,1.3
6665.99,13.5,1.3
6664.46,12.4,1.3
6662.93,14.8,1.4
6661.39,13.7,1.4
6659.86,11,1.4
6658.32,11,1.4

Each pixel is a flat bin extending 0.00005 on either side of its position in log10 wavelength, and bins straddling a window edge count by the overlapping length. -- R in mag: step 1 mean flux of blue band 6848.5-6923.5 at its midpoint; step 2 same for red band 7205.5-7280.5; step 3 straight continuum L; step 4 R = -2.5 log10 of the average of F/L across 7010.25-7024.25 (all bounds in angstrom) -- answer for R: 0.12 mag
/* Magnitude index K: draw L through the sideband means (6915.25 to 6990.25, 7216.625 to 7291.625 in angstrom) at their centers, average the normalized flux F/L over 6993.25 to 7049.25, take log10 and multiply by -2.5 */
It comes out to 0.085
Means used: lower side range 12.5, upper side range 11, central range 11.3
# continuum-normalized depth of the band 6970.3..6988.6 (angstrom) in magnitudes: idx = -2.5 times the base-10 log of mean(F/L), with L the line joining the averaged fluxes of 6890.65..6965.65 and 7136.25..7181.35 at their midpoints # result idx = 0.09 mag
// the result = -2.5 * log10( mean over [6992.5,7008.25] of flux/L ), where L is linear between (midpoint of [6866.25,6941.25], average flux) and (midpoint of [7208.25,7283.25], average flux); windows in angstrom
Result 0.047 mag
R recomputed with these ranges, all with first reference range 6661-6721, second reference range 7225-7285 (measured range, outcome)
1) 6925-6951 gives -0.10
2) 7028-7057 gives 0.03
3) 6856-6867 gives 0.04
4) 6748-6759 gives 0.03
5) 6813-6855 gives 0.02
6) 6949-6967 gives -0.13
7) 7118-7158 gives -0.03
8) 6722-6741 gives 0.01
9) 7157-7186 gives -0.06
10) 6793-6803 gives -0.03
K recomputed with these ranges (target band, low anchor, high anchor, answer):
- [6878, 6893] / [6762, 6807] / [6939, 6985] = 0.02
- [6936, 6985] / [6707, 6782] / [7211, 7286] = -0.09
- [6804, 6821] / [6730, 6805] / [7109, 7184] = -0.08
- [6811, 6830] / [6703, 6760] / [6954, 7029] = -0.05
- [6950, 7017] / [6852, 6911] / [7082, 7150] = 0.01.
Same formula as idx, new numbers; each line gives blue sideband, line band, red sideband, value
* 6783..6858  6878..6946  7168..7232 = -0.04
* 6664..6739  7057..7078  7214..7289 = -0.04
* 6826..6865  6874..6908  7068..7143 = -0.04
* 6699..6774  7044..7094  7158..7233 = 0.02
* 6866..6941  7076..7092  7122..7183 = 0.08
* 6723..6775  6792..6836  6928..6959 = -0.02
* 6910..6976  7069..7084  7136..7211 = 0.06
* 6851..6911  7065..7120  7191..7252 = -0.01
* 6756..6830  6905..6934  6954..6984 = -0.05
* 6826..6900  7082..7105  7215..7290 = -0.03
